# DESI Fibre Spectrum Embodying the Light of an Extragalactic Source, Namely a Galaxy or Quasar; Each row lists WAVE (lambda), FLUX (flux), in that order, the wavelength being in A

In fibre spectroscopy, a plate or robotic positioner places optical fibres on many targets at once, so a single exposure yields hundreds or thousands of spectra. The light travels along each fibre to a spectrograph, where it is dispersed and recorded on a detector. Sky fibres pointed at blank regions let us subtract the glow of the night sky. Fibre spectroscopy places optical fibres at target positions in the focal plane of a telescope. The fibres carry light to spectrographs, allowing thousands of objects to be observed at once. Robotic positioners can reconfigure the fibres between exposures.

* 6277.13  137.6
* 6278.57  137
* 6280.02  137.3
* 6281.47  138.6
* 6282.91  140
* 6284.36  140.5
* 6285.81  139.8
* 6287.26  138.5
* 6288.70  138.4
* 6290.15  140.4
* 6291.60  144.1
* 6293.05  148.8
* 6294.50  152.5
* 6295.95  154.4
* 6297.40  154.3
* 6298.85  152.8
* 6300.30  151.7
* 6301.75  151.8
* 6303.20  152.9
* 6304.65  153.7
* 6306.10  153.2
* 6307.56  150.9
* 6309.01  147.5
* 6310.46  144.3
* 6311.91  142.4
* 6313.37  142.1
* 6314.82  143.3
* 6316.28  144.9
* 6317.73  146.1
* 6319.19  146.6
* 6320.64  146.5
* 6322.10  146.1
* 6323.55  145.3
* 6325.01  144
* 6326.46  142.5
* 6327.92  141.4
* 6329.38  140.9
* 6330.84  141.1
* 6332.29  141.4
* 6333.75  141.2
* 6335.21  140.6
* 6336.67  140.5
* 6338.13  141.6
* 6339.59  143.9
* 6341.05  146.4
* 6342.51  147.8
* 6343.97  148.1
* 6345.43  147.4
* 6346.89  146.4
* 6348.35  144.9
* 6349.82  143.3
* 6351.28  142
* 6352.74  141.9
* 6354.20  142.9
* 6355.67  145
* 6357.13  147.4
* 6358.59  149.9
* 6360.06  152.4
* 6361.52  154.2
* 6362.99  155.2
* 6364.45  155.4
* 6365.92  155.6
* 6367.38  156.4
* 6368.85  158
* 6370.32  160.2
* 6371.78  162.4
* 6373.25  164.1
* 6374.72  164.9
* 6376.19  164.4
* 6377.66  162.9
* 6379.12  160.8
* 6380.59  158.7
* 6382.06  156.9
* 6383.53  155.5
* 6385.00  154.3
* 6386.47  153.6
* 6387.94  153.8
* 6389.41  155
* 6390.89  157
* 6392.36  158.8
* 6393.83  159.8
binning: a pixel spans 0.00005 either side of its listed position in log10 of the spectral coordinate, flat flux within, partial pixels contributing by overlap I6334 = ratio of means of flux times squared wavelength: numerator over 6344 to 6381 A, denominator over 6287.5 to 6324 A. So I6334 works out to 1.06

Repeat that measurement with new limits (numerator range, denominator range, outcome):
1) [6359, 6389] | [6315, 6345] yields 1.11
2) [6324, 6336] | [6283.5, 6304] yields 0.97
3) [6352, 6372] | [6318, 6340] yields 1.08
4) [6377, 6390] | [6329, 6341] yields 1.12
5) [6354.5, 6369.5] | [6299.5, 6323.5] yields 1.05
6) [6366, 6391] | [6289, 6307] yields 1.08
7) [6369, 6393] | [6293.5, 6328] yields 1.10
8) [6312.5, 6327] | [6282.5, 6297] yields 1.01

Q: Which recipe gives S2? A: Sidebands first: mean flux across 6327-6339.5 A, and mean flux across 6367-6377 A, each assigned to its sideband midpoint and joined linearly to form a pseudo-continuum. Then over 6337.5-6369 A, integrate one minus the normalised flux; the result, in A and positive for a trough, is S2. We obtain 0.70 A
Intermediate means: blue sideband 141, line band 148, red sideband 162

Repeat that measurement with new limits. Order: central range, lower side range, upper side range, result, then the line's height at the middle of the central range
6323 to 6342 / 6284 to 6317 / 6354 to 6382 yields 1.2 A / 152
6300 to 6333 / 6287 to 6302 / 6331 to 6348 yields 0.0 A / 146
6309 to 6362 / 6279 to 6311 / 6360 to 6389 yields 2.7 A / 152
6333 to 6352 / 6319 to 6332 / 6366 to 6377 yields 0.8 A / 150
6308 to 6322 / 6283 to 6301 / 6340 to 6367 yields 0.2 A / 147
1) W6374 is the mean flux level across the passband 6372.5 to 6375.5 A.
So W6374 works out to 164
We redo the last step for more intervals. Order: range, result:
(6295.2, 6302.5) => 153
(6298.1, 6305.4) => 153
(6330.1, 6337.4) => 141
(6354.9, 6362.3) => 150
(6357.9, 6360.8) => 151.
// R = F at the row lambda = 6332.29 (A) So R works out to 141.4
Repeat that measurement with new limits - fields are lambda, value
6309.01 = 147.5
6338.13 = 141.6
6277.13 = 137.6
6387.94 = 153.8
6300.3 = 151.7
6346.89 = 146.4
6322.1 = 146.1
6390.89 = 157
